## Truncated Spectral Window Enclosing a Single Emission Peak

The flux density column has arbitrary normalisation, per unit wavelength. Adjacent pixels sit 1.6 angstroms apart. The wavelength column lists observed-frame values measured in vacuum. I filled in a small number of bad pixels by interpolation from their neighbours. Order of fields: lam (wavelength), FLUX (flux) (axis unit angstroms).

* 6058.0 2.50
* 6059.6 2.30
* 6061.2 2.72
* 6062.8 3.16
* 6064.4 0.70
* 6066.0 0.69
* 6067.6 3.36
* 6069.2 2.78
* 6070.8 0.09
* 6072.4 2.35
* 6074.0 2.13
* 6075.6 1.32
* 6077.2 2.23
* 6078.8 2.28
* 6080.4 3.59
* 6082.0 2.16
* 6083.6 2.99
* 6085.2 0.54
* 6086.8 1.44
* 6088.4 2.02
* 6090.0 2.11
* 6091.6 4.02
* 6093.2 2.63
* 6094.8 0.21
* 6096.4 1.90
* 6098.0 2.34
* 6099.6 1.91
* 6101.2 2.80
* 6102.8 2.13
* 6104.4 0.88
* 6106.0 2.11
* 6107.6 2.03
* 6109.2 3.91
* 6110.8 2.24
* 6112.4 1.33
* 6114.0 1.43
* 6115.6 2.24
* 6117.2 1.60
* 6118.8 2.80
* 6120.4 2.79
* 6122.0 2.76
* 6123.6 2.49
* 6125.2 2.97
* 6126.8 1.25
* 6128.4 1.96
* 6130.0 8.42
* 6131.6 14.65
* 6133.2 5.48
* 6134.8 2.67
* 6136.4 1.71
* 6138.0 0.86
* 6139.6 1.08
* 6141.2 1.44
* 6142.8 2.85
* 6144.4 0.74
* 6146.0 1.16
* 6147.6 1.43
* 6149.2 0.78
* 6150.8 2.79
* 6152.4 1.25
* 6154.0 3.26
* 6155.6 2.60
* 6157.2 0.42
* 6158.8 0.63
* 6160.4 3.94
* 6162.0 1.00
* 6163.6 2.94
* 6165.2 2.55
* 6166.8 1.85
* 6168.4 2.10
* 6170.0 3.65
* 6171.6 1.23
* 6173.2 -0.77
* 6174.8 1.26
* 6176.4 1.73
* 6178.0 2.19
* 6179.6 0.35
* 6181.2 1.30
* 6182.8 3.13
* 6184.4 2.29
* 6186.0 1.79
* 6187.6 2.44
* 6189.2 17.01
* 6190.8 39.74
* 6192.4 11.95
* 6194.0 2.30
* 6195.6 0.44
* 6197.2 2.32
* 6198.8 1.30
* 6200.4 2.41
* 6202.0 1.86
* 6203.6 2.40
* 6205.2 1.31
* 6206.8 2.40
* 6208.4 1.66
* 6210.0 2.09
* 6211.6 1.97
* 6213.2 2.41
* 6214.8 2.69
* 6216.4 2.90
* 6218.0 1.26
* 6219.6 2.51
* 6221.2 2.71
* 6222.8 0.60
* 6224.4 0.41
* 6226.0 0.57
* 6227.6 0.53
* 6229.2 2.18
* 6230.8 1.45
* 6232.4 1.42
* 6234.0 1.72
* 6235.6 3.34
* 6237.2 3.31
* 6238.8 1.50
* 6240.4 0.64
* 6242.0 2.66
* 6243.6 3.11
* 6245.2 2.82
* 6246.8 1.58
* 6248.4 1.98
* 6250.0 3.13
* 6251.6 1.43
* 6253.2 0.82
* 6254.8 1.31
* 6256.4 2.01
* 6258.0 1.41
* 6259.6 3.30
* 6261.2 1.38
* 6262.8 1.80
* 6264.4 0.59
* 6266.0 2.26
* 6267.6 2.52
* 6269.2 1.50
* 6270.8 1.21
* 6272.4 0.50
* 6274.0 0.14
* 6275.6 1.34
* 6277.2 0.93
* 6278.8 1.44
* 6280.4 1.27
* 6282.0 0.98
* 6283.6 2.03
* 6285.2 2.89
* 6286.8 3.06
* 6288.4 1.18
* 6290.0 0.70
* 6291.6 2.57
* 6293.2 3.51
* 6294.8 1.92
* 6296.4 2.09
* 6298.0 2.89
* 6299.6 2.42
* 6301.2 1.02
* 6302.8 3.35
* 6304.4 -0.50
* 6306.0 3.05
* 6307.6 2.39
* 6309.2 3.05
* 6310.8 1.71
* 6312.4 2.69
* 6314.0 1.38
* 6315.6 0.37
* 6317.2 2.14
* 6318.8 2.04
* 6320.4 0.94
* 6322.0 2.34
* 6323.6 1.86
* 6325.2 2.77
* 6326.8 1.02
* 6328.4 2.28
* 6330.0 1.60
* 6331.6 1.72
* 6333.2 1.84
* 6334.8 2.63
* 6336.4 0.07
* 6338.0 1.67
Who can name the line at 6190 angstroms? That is [O III]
